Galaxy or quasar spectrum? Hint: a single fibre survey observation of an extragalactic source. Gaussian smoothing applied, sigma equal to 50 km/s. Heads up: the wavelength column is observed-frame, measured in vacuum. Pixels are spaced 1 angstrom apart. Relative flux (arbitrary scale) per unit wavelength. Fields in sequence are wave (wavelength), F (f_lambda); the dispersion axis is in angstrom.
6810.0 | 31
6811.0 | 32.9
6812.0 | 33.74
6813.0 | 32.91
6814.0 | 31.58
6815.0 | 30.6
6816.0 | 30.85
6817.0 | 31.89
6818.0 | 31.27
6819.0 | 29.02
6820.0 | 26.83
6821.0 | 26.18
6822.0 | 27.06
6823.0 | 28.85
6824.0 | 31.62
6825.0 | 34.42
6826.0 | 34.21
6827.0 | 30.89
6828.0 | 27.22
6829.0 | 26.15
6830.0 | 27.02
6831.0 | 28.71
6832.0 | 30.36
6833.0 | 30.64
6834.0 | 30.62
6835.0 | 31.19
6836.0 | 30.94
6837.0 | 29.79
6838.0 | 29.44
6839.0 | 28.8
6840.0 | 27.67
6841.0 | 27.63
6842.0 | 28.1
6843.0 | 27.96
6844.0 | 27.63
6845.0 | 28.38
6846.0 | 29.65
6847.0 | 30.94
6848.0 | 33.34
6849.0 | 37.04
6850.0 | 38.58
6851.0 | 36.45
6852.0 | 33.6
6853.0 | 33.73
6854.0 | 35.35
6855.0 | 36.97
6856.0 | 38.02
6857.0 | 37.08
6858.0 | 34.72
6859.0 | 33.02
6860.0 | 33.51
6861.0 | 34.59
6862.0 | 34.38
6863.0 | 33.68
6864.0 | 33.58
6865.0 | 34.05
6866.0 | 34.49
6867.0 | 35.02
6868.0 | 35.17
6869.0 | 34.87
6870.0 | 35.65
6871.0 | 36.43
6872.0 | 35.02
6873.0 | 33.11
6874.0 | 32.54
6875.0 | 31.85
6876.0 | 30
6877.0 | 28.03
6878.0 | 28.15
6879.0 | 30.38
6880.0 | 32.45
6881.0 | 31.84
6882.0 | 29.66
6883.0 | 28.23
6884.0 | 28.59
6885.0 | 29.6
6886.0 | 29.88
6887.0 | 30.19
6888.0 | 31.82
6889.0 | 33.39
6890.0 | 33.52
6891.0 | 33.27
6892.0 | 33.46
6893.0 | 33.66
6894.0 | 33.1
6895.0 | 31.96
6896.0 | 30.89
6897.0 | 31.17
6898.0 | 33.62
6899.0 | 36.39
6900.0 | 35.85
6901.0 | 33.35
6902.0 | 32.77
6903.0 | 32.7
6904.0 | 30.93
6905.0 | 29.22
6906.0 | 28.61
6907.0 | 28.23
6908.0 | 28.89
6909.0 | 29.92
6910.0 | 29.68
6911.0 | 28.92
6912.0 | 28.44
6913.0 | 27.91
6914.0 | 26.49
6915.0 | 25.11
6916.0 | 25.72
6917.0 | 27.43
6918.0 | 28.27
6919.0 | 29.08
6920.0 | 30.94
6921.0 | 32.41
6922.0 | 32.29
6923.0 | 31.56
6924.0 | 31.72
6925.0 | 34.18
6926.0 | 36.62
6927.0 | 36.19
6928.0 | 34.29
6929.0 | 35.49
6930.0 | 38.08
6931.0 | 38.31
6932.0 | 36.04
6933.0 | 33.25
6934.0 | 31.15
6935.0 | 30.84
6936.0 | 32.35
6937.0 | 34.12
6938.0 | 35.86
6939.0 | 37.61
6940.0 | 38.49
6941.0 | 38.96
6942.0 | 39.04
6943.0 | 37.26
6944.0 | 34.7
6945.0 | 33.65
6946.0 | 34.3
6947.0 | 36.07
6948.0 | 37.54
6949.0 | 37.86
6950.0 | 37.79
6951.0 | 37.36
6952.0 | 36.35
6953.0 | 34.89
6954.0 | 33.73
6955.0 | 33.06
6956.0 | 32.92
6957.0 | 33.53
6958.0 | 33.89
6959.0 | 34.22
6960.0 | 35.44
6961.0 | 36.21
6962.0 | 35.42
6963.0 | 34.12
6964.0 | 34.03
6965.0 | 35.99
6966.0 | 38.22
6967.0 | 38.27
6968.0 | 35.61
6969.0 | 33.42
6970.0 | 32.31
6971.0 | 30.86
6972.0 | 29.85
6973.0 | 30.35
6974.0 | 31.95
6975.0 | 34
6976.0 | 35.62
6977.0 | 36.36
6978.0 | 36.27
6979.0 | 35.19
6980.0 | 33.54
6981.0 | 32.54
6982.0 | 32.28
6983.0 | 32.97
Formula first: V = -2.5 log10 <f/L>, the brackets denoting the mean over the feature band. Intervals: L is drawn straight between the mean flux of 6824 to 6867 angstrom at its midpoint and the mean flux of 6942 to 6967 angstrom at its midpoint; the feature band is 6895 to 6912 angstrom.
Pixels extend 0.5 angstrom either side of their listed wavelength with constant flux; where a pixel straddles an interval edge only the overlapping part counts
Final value 0.09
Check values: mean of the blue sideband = 32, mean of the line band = 31.3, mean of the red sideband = 35.5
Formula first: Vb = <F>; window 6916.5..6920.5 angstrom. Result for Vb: 28.9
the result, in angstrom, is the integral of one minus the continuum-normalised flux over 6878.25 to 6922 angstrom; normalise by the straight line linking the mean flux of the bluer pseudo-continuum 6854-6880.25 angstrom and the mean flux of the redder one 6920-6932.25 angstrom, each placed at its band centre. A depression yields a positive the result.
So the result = 4.6 angstrom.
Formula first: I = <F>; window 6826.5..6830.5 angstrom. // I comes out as 27.8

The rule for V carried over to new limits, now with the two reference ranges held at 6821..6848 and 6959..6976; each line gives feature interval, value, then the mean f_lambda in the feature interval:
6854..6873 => -0.15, 35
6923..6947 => -0.07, 35.3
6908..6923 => 0.12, 28.9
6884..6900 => -0.03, 32.4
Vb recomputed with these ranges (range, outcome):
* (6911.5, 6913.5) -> 28.2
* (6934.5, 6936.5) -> 31.6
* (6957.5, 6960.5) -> 34.5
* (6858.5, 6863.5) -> 33.8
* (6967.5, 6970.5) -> 33.8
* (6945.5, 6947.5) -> 35.2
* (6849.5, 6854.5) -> 35.5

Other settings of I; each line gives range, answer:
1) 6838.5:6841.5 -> 28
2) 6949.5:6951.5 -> 37.6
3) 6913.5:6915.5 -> 25.8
